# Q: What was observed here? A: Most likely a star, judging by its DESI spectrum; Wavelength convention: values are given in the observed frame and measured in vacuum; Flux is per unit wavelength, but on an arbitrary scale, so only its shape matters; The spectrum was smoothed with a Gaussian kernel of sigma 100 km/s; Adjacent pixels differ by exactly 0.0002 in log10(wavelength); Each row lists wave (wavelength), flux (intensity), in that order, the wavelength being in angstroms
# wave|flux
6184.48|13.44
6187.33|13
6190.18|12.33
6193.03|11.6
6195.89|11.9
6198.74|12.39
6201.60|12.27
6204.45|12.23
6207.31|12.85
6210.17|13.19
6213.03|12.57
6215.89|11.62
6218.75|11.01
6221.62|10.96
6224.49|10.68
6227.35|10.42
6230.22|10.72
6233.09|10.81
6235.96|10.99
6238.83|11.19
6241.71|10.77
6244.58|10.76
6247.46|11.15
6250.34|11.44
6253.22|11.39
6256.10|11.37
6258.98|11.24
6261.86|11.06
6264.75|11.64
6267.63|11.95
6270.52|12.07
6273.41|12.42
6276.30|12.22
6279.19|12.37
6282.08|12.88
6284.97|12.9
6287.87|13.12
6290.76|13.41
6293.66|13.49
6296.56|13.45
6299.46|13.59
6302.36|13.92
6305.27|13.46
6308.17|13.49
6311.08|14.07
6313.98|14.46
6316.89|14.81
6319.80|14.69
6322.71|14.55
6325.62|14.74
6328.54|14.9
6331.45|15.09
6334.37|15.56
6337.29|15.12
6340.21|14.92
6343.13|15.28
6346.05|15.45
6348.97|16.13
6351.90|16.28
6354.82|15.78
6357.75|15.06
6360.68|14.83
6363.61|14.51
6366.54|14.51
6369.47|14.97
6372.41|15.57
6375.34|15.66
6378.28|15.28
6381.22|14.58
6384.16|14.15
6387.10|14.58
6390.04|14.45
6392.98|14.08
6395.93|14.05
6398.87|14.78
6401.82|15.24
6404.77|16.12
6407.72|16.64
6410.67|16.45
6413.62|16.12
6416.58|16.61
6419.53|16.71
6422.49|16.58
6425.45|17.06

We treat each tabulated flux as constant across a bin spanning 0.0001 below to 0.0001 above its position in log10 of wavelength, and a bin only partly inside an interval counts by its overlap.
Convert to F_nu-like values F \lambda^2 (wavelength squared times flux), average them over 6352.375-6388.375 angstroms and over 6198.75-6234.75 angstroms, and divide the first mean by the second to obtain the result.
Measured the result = 1.4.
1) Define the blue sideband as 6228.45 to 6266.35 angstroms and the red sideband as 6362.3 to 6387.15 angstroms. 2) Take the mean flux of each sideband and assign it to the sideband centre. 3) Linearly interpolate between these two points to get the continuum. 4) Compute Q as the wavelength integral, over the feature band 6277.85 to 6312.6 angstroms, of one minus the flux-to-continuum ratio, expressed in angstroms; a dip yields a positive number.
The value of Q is -2.3 angstroms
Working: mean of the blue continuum 11.1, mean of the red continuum 14.9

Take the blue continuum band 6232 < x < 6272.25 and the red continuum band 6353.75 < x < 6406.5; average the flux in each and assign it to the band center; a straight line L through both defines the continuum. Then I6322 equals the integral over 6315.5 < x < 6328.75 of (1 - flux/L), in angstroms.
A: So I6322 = -1.5 angstroms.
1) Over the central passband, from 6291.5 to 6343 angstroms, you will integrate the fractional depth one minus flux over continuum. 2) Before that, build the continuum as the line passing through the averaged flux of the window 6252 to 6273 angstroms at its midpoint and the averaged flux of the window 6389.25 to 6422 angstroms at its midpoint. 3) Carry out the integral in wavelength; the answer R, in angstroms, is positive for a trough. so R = -4.9 angstroms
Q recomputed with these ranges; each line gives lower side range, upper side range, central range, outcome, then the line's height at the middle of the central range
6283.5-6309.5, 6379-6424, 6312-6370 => -3.3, 14.3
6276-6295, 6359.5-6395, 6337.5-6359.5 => -2.1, 14.2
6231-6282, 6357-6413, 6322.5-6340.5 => -1.9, 13.6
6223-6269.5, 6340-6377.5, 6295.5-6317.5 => -0.8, 13.4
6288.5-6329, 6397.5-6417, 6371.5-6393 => 0.9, 15.5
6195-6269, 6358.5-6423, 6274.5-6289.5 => 0.0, 12.7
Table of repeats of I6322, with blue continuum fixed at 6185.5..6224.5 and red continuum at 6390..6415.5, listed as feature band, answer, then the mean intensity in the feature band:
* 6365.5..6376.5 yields -0.24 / 15.2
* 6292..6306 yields 0.09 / 13.6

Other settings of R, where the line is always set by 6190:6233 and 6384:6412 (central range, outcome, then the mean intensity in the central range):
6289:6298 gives -0.2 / 13.4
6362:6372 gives -0.2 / 14.8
